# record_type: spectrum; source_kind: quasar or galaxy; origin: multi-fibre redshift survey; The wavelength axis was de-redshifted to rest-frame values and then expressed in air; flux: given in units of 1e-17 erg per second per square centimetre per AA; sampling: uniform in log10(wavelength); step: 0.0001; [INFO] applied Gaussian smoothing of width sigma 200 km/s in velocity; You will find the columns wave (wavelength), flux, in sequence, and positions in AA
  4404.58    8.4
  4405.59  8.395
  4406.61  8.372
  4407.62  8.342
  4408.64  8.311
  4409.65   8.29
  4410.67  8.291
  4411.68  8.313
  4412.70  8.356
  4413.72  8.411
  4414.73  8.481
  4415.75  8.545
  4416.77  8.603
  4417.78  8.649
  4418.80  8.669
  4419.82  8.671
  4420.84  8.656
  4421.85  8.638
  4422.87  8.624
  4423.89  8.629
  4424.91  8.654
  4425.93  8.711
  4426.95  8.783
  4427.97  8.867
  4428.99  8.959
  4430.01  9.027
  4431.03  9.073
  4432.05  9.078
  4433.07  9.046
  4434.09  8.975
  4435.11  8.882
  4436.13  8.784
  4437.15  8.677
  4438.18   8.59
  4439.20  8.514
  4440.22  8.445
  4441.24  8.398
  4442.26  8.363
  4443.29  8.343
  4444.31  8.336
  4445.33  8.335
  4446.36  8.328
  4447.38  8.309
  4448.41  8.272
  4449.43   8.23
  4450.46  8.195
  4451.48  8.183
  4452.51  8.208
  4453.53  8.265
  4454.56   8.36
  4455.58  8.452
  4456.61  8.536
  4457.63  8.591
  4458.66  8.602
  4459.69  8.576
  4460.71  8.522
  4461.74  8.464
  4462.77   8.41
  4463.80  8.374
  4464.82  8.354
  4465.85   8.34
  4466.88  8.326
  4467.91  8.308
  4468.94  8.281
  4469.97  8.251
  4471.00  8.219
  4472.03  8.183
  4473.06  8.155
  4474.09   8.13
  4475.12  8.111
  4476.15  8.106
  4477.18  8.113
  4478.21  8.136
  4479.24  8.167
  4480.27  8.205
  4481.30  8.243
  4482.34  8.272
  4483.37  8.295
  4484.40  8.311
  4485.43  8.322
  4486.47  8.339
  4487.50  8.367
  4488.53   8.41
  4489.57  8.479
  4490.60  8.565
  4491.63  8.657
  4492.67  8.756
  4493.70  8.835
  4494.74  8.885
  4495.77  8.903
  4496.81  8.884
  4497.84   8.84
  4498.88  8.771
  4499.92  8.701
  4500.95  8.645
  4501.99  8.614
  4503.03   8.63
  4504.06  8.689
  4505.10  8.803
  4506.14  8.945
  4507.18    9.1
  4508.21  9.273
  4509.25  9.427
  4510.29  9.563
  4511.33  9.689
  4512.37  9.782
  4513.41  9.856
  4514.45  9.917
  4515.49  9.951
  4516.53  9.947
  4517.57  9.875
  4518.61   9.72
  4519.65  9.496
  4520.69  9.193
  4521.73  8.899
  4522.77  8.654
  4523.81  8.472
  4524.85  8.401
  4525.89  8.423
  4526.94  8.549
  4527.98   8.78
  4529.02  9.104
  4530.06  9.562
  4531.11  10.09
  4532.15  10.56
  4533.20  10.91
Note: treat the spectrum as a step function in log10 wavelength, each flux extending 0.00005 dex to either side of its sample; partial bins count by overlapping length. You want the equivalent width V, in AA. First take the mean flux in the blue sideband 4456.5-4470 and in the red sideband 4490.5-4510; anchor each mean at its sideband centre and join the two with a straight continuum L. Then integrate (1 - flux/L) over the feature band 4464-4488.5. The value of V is 0.9 AA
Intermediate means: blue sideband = 8.43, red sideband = 8.85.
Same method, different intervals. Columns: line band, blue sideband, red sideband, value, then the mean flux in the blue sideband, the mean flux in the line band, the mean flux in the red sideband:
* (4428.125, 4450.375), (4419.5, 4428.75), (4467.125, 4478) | -0.2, 8.7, 8.61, 8.19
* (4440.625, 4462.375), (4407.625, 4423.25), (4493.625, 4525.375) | 0.9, 8.49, 8.38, 9.15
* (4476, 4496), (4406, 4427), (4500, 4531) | 1.3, 8.52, 8.42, 9.18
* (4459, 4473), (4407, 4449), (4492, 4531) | 0.7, 8.59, 8.35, 9.1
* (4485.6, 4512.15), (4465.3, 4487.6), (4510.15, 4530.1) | -0.2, 8.23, 8.83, 9.28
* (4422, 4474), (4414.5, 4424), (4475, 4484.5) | -0.5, 8.62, 8.5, 8.2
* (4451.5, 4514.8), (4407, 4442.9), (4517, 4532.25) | 2.5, 8.64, 8.59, 9.15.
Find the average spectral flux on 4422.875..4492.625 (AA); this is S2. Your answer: 8.45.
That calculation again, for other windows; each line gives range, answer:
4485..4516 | 8.95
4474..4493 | 8.32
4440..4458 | 8.34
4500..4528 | 9.16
